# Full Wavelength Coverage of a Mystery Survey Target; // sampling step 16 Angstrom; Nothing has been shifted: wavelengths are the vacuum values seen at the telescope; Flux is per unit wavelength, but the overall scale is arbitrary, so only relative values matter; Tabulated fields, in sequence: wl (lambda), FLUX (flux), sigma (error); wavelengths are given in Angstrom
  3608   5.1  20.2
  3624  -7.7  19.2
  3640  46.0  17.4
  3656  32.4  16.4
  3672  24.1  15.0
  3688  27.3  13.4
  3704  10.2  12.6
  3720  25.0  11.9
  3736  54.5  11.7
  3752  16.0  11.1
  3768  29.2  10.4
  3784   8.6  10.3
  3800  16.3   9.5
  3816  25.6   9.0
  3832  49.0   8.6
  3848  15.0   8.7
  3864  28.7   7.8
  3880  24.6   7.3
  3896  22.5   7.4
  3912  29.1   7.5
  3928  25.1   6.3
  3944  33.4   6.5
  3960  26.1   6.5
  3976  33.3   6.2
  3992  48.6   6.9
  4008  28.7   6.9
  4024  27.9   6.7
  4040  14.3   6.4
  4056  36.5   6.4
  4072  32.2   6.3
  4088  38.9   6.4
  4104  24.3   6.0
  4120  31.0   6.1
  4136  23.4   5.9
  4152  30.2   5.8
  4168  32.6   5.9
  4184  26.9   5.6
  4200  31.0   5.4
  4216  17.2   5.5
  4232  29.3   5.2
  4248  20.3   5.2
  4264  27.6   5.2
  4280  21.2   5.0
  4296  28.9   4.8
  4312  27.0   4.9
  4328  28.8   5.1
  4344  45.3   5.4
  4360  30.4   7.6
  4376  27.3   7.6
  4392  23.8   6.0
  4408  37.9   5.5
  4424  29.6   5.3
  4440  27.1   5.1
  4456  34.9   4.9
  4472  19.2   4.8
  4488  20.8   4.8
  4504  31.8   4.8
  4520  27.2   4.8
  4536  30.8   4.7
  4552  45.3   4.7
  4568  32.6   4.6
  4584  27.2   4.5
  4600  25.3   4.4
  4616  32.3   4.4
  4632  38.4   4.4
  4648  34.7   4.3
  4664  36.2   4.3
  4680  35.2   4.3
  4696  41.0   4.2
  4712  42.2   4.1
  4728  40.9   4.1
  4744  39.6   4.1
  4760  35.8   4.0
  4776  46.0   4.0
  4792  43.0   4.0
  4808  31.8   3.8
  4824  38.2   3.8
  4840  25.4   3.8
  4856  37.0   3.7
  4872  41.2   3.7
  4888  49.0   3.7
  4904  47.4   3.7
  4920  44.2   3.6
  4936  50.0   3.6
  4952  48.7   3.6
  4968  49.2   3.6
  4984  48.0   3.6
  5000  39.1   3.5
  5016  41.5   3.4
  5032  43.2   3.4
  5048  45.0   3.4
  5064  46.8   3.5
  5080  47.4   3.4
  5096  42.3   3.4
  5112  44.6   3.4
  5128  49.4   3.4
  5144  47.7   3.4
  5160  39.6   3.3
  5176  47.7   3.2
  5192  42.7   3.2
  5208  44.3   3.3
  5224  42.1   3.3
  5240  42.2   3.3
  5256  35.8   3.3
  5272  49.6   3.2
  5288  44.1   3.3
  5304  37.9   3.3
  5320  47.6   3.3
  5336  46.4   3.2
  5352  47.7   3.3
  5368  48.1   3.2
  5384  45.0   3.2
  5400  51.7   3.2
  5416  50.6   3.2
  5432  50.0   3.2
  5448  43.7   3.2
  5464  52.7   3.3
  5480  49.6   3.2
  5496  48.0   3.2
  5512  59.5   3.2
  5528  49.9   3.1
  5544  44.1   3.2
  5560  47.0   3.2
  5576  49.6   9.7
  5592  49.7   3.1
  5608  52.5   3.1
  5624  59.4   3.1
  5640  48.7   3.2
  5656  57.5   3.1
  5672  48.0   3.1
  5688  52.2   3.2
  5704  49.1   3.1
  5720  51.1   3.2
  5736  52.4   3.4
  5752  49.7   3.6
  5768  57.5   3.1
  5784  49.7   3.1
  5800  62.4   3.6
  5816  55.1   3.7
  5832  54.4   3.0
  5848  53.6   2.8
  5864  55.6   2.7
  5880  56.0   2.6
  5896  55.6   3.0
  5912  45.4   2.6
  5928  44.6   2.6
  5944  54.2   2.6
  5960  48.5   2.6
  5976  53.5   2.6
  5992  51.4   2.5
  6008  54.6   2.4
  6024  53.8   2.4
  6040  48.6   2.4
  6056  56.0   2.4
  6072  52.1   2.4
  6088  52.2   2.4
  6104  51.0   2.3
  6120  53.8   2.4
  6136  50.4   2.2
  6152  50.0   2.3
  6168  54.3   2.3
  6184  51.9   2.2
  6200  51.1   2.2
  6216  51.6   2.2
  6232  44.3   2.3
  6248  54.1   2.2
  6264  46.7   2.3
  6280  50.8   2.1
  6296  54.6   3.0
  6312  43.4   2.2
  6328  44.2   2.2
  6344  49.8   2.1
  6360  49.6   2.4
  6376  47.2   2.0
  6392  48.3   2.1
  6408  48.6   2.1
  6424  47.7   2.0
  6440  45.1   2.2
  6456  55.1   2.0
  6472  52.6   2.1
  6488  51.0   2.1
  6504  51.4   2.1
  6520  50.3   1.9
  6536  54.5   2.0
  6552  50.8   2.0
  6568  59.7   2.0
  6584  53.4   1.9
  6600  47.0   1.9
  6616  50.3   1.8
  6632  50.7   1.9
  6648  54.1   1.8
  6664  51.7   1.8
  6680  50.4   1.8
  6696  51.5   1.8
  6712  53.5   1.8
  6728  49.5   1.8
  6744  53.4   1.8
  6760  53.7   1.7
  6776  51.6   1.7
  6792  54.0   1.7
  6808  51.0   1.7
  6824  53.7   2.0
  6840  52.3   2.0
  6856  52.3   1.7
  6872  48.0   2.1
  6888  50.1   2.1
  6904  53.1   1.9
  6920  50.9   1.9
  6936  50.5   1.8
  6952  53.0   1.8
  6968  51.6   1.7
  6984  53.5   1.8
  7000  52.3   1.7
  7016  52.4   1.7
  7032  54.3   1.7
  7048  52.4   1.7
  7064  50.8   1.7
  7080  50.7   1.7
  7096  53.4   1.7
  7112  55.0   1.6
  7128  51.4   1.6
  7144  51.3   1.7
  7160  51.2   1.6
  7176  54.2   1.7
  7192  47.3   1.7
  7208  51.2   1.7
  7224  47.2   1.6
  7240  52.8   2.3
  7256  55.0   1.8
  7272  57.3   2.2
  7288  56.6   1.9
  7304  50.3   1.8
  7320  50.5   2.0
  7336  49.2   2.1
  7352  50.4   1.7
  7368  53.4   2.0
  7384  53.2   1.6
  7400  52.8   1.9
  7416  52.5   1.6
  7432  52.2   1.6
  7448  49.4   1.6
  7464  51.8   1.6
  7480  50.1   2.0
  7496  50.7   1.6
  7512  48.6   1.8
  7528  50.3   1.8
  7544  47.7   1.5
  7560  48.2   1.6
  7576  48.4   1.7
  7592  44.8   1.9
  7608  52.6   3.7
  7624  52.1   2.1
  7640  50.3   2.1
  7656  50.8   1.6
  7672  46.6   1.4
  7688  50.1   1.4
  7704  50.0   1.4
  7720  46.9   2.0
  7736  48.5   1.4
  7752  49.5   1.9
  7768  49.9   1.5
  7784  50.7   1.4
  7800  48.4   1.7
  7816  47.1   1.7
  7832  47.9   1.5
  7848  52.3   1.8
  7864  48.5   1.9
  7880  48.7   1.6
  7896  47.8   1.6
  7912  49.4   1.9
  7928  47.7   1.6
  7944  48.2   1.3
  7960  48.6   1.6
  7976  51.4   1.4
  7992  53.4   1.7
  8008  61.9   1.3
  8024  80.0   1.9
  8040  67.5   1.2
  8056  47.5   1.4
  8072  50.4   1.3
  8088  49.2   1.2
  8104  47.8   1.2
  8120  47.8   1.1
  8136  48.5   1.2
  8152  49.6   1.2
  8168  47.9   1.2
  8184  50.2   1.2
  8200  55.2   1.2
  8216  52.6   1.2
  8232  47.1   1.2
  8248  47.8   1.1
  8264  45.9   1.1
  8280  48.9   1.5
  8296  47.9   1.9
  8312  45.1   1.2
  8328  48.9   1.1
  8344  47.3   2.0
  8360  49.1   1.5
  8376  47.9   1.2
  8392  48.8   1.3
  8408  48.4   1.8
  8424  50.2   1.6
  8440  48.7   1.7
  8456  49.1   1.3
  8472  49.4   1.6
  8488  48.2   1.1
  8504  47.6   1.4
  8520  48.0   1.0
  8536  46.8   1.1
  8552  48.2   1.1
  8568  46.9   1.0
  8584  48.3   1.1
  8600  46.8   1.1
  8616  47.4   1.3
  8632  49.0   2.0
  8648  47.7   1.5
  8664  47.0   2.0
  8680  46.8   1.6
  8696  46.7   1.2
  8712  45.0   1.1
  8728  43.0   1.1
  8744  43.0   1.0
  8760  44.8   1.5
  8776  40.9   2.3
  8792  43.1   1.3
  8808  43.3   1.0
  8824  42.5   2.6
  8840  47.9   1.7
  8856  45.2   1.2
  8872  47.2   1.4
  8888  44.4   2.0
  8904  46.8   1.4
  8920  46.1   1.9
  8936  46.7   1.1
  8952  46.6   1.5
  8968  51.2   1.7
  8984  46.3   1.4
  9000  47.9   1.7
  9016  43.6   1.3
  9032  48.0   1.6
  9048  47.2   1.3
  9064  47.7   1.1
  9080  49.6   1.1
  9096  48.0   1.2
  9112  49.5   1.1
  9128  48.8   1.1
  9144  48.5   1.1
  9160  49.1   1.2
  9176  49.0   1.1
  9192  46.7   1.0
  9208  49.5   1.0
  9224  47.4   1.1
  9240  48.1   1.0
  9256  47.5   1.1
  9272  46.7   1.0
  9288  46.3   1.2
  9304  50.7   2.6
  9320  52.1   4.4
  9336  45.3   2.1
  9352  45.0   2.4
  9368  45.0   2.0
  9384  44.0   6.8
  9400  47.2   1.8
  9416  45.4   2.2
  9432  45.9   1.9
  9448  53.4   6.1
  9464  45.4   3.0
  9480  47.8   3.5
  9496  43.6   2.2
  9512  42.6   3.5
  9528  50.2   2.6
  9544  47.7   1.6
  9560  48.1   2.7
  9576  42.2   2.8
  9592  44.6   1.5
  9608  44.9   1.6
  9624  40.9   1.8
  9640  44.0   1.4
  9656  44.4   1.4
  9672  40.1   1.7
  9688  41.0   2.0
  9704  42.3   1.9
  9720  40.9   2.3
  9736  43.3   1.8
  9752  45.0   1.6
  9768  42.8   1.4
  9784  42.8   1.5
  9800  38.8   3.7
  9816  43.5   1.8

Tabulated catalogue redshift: 0.221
